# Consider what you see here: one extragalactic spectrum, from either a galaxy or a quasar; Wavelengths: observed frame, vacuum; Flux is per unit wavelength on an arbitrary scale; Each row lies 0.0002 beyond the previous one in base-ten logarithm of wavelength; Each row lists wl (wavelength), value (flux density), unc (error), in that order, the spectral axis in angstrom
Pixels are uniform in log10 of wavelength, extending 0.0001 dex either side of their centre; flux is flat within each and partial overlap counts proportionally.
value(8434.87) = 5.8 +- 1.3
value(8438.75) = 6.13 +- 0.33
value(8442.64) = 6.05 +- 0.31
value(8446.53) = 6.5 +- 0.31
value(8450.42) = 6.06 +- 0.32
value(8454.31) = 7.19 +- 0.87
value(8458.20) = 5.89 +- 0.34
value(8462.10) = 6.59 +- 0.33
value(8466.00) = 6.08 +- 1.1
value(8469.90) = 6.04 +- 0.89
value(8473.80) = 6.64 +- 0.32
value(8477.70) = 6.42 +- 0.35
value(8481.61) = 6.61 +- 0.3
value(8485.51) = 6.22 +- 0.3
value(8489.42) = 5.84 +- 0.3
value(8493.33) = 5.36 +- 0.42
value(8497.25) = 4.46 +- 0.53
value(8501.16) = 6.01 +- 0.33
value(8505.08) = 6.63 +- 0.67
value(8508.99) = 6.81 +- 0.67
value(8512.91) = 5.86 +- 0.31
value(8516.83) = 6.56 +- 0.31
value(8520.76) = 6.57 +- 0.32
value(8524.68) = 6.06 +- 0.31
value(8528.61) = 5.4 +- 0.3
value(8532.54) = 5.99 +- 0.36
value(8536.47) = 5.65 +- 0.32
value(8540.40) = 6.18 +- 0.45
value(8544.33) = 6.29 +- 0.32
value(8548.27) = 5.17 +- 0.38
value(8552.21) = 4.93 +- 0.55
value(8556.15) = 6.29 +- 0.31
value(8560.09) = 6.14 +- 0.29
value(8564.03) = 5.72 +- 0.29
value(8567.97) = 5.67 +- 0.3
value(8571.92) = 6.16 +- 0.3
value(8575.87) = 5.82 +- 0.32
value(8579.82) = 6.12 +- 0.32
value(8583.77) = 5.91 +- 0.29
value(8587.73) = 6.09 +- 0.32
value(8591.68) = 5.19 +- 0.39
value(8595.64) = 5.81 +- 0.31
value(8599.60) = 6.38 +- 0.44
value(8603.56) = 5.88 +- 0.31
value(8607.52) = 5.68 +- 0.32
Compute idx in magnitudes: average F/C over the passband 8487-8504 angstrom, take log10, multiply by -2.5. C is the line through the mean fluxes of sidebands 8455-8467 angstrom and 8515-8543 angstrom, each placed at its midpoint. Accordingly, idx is 0.13 mag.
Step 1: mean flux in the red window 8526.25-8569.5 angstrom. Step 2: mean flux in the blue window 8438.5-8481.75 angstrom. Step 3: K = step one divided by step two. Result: 0.9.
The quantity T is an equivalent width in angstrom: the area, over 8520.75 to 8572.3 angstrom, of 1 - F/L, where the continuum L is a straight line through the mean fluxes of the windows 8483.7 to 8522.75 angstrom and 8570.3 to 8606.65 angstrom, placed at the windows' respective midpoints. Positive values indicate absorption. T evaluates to 1.2 angstrom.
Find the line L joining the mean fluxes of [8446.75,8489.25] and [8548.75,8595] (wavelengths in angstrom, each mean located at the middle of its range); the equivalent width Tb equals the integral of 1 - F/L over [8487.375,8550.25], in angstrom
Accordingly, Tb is 1.6 angstrom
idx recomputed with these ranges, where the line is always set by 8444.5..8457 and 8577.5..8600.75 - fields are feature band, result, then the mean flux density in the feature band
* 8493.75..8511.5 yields 0.07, 5.92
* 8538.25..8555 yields 0.08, 5.67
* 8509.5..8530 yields 0.01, 6.16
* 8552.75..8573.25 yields 0.02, 5.92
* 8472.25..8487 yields -0.01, 6.48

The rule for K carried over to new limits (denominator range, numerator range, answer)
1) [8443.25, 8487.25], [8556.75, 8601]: 0.93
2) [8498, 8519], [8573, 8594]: 0.93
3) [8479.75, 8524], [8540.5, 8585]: 0.96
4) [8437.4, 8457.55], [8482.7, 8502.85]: 0.88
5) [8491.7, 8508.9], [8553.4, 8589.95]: 1.04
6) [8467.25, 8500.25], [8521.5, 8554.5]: 0.97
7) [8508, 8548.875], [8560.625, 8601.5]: 0.97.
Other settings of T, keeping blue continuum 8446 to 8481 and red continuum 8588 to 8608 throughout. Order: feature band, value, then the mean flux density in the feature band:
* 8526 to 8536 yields 0.6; 5.71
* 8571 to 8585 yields -0.2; 6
